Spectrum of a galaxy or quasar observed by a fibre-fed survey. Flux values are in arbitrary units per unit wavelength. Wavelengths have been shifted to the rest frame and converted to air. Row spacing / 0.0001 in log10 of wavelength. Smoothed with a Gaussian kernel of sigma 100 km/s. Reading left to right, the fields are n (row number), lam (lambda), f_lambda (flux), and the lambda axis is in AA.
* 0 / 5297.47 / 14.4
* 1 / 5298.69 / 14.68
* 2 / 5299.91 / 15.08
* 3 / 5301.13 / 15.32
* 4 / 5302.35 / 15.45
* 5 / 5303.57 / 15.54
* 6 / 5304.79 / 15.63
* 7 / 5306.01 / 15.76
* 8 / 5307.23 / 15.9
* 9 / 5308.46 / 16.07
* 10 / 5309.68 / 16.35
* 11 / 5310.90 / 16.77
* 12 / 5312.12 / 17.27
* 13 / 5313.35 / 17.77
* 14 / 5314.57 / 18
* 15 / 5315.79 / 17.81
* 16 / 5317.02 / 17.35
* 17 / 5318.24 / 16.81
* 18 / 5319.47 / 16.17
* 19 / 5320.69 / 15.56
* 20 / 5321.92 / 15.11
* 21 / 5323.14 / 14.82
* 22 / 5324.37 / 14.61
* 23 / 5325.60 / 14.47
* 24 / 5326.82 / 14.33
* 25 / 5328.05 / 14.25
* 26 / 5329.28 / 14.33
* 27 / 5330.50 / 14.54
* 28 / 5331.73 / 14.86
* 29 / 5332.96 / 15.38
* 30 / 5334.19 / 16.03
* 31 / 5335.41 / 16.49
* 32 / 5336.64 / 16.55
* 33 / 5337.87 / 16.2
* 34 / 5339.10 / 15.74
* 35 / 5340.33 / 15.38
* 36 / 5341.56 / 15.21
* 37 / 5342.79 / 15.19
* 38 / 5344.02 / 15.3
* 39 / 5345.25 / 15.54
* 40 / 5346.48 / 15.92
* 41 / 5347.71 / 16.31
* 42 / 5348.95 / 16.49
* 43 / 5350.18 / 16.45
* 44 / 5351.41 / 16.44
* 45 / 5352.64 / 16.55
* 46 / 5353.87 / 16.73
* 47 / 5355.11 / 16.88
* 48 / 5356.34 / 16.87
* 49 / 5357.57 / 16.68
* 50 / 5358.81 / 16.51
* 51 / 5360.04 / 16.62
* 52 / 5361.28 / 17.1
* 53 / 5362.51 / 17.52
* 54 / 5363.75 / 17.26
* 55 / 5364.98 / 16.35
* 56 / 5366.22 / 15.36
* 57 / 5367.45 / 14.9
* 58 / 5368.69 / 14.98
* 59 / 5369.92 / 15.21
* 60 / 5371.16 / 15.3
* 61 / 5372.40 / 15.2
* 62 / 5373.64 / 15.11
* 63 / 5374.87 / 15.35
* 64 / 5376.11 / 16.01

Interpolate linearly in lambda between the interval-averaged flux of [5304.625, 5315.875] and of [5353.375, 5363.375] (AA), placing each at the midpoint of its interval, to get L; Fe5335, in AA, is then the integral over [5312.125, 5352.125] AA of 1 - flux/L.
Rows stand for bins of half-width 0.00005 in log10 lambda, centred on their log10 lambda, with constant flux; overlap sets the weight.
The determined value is 2.3 AA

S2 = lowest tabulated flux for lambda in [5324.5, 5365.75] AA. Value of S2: 14.25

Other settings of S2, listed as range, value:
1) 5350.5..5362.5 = 16.44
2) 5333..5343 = 15.19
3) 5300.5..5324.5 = 14.61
